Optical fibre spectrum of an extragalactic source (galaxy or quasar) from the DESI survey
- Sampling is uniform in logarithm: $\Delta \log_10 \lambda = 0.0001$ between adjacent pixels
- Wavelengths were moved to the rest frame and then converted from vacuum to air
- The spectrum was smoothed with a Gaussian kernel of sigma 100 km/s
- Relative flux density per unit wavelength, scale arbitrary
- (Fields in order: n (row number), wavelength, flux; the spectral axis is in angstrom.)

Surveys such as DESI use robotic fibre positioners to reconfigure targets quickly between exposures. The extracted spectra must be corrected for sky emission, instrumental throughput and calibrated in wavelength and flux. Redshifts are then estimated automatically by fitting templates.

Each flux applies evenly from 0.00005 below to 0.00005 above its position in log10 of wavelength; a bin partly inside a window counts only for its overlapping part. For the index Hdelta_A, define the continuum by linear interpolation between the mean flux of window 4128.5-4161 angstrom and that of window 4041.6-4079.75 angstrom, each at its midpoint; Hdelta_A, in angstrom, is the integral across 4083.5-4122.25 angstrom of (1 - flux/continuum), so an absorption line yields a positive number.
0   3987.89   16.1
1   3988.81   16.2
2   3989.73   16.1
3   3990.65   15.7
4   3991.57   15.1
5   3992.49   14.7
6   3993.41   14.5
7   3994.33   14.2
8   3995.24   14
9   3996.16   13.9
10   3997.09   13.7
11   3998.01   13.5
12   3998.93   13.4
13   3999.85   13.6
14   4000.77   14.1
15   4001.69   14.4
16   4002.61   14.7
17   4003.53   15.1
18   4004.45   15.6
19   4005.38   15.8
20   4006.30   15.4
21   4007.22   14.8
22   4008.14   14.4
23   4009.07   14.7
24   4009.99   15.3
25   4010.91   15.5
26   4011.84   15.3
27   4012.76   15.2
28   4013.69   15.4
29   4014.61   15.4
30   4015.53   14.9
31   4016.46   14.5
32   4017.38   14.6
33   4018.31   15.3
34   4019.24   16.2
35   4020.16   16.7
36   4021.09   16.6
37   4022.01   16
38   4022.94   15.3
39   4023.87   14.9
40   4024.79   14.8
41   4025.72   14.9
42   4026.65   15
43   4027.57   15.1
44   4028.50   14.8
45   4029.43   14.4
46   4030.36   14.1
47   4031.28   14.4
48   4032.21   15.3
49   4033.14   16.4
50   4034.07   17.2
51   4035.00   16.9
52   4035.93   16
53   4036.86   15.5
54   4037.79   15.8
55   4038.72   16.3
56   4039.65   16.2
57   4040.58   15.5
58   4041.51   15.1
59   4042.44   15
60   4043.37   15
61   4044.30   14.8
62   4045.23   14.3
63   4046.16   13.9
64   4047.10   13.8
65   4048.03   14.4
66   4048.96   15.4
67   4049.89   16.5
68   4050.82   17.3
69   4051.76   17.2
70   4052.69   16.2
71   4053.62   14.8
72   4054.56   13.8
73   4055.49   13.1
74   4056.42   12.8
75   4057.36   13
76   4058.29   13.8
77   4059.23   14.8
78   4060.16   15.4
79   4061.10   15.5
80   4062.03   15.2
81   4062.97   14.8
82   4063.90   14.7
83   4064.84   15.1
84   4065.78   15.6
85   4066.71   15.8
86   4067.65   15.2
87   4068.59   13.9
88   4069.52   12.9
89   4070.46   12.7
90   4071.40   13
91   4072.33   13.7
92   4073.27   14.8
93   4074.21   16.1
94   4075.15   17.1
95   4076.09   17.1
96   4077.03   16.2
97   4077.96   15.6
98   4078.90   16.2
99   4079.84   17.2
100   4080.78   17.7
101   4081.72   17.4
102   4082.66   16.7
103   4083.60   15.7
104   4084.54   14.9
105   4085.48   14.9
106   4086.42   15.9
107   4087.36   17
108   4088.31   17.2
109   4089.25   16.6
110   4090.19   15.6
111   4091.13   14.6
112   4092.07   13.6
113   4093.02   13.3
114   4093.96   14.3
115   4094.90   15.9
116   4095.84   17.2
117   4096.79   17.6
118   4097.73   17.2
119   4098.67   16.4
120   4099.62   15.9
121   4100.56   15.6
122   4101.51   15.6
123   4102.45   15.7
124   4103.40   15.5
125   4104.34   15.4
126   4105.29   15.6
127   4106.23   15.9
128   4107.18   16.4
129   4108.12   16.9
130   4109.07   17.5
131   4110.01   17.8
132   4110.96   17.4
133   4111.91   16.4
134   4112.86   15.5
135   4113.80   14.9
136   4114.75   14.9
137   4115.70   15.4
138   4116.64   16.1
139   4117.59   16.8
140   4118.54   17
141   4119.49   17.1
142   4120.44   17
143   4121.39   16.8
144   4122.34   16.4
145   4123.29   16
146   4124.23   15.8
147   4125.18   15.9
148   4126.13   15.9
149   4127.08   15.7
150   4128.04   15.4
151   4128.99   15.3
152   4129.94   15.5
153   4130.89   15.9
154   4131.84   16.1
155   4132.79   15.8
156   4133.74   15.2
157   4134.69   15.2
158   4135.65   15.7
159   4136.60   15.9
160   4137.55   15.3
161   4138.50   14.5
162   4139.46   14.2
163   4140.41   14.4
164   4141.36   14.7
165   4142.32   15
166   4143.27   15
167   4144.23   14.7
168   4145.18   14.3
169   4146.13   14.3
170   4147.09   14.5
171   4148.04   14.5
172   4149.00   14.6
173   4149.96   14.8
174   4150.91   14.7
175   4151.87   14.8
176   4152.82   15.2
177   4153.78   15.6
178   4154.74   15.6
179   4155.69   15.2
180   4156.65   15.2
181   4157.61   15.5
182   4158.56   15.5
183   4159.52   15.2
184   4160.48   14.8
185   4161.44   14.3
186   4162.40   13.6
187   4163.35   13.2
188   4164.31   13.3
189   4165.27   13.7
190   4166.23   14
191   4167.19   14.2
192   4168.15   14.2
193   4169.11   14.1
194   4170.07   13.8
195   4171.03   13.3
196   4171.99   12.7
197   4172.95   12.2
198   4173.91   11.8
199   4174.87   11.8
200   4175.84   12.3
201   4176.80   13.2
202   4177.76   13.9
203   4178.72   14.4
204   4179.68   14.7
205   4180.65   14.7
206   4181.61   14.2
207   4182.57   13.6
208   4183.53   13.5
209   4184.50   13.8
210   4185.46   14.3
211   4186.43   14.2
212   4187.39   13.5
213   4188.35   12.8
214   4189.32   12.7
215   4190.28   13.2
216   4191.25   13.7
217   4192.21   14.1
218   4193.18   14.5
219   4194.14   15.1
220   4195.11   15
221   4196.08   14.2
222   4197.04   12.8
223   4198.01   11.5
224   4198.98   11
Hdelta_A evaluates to -2.6 angstrom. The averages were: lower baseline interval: 14.9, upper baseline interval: 15.1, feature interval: 16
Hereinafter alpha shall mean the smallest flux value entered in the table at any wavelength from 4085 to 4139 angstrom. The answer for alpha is 13.3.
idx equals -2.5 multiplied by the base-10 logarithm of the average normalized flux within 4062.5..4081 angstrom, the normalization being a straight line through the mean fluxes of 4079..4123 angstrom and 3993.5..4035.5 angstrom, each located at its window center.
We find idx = 0.036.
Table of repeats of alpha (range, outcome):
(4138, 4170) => 13.2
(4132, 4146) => 14.2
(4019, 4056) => 13.1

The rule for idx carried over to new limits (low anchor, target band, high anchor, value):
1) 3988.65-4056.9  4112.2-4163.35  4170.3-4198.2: -0.100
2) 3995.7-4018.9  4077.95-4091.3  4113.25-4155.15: -0.077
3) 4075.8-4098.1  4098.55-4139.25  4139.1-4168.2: -0.041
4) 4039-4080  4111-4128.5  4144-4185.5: -0.112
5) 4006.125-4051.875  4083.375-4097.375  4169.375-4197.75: -0.071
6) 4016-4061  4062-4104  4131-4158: -0.032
